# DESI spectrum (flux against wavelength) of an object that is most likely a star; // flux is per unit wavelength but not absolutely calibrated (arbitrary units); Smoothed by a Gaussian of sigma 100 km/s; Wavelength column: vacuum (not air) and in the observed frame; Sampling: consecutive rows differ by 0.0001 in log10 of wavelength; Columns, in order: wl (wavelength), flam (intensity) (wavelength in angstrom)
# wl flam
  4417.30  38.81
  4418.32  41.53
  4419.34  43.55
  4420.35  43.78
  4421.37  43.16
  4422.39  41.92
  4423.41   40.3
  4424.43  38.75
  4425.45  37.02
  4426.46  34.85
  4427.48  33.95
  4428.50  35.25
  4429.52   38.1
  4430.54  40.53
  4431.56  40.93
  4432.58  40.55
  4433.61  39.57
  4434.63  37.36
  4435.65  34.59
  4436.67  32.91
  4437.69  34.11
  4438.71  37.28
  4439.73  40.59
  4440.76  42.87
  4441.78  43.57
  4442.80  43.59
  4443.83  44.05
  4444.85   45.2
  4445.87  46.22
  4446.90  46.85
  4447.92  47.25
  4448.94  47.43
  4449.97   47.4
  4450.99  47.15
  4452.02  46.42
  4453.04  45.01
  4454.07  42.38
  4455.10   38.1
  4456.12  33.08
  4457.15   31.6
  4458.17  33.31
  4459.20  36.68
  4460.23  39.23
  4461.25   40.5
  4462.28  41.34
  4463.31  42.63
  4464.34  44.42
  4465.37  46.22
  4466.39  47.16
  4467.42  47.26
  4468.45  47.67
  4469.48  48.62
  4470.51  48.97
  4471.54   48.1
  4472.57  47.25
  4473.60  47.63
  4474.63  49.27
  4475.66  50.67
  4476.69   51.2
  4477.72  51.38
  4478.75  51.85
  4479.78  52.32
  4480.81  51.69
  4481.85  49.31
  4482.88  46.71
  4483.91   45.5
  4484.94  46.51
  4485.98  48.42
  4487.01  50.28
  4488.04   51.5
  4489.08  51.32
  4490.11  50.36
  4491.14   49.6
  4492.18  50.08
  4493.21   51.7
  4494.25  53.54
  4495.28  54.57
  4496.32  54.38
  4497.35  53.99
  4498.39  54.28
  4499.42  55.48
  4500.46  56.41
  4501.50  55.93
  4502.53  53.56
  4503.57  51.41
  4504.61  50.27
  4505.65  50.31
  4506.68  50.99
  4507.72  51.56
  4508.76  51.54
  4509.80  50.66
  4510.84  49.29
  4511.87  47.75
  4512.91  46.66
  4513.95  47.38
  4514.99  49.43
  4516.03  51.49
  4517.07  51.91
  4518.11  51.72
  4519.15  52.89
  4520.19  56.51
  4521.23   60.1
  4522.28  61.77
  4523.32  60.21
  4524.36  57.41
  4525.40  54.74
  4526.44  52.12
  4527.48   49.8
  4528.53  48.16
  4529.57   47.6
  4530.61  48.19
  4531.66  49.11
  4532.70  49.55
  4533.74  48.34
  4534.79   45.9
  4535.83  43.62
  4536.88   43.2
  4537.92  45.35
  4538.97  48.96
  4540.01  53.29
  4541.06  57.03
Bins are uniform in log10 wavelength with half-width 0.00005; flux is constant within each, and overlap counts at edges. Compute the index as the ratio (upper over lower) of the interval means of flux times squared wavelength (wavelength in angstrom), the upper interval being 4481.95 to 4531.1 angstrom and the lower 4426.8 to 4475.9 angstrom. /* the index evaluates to 1.26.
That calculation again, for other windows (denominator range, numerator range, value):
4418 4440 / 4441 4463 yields 1.10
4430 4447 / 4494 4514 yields 1.33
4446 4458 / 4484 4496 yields 1.20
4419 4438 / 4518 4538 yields 1.40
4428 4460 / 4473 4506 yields 1.29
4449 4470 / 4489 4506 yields 1.27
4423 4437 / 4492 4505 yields 1.47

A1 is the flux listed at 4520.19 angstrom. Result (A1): 56.51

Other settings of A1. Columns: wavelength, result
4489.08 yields 51.32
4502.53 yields 53.56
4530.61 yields 48.19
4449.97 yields 47.4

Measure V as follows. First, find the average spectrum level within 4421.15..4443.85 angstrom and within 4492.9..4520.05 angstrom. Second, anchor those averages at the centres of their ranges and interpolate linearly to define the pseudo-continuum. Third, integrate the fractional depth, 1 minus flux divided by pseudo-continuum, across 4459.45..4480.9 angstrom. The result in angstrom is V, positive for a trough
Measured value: -0.8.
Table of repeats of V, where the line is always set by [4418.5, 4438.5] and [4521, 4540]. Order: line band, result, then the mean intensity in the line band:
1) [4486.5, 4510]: -2.8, 52.4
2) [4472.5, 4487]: -1.5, 49.4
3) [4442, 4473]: -1.3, 43.7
